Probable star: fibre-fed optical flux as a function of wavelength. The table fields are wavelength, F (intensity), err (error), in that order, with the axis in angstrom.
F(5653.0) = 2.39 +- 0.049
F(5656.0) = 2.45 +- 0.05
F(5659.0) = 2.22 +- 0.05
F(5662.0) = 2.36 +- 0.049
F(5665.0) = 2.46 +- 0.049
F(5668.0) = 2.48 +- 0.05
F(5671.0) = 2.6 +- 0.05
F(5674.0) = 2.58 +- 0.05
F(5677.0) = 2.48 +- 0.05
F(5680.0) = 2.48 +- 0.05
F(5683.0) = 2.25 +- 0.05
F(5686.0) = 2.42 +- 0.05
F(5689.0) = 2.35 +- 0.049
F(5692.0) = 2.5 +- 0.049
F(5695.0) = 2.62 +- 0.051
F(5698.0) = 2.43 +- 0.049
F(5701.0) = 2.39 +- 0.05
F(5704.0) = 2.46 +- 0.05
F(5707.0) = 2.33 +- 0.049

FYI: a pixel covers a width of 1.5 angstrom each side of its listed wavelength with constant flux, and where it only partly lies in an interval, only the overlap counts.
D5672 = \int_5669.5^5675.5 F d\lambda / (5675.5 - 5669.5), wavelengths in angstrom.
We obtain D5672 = 2.59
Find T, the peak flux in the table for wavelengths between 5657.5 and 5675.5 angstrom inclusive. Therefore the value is 2.6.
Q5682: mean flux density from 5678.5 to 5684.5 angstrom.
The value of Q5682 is 2.36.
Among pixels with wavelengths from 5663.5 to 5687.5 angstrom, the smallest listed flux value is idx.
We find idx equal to 2.25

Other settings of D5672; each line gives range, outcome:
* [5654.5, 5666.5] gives 2.37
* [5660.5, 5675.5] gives 2.5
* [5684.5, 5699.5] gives 2.46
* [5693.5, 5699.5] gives 2.53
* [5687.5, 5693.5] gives 2.43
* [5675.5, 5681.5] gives 2.48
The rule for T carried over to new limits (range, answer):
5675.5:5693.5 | 2.5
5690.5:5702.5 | 2.62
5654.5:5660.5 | 2.45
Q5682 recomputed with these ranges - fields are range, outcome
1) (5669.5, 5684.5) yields 2.48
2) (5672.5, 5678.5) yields 2.53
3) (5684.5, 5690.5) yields 2.39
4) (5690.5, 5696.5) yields 2.56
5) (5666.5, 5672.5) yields 2.54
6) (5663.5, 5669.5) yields 2.47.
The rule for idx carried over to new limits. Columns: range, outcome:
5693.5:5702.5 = 2.39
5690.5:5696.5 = 2.5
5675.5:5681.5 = 2.48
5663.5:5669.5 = 2.46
